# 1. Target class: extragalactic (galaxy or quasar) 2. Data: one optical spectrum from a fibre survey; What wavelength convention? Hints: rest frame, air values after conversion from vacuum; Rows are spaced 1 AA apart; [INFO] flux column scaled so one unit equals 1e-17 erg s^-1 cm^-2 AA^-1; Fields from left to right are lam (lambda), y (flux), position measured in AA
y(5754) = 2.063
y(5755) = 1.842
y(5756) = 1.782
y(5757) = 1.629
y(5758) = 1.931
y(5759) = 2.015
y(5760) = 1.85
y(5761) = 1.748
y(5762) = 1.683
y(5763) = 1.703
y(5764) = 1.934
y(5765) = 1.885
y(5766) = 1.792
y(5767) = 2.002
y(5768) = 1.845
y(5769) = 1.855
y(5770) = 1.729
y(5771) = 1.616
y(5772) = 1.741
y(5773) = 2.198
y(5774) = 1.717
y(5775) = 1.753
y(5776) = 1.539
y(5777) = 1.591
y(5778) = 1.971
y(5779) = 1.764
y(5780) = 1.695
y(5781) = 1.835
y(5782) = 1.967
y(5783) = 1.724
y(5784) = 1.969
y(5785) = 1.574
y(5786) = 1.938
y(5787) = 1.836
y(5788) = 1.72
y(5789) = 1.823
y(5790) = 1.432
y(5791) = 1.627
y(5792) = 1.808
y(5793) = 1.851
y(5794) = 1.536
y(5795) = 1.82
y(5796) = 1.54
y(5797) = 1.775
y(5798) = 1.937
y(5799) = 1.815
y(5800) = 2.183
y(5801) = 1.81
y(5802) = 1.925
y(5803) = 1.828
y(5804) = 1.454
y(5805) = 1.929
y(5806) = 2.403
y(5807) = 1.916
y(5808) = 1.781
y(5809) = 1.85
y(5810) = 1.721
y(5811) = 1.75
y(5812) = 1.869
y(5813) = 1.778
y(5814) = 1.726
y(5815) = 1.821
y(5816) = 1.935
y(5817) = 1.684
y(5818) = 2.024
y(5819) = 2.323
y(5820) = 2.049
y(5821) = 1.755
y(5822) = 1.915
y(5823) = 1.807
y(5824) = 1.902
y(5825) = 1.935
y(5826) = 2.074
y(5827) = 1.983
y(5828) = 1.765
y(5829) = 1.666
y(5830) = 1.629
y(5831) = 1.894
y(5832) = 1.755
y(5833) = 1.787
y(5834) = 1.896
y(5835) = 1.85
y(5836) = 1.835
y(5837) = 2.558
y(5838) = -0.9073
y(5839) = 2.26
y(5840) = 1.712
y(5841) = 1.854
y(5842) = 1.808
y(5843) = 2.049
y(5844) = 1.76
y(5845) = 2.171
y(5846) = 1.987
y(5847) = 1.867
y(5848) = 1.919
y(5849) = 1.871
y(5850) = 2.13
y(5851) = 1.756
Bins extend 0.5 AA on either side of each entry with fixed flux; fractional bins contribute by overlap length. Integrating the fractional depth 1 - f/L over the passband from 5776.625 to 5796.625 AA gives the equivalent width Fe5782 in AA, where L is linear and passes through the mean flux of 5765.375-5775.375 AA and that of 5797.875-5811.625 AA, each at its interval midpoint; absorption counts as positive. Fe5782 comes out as 1.1 AA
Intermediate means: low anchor 1.83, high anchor 1.88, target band 1.75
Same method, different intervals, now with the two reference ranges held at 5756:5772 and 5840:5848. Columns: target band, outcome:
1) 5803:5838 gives 0.8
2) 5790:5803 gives 0.5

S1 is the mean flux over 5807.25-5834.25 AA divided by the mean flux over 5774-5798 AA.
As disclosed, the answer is 1.1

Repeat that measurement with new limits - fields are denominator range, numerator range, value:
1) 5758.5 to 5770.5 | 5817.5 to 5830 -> 1.05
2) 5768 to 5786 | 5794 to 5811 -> 1.03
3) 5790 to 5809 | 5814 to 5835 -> 1.03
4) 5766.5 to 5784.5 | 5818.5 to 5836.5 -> 1.04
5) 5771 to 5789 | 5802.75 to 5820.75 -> 1.05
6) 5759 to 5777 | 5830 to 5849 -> 0.99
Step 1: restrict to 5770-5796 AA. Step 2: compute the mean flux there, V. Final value 1.76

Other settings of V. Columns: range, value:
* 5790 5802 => 1.78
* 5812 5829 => 1.9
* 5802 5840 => 1.82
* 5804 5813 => 1.87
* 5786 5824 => 1.83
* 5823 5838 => 1.8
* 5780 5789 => 1.81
